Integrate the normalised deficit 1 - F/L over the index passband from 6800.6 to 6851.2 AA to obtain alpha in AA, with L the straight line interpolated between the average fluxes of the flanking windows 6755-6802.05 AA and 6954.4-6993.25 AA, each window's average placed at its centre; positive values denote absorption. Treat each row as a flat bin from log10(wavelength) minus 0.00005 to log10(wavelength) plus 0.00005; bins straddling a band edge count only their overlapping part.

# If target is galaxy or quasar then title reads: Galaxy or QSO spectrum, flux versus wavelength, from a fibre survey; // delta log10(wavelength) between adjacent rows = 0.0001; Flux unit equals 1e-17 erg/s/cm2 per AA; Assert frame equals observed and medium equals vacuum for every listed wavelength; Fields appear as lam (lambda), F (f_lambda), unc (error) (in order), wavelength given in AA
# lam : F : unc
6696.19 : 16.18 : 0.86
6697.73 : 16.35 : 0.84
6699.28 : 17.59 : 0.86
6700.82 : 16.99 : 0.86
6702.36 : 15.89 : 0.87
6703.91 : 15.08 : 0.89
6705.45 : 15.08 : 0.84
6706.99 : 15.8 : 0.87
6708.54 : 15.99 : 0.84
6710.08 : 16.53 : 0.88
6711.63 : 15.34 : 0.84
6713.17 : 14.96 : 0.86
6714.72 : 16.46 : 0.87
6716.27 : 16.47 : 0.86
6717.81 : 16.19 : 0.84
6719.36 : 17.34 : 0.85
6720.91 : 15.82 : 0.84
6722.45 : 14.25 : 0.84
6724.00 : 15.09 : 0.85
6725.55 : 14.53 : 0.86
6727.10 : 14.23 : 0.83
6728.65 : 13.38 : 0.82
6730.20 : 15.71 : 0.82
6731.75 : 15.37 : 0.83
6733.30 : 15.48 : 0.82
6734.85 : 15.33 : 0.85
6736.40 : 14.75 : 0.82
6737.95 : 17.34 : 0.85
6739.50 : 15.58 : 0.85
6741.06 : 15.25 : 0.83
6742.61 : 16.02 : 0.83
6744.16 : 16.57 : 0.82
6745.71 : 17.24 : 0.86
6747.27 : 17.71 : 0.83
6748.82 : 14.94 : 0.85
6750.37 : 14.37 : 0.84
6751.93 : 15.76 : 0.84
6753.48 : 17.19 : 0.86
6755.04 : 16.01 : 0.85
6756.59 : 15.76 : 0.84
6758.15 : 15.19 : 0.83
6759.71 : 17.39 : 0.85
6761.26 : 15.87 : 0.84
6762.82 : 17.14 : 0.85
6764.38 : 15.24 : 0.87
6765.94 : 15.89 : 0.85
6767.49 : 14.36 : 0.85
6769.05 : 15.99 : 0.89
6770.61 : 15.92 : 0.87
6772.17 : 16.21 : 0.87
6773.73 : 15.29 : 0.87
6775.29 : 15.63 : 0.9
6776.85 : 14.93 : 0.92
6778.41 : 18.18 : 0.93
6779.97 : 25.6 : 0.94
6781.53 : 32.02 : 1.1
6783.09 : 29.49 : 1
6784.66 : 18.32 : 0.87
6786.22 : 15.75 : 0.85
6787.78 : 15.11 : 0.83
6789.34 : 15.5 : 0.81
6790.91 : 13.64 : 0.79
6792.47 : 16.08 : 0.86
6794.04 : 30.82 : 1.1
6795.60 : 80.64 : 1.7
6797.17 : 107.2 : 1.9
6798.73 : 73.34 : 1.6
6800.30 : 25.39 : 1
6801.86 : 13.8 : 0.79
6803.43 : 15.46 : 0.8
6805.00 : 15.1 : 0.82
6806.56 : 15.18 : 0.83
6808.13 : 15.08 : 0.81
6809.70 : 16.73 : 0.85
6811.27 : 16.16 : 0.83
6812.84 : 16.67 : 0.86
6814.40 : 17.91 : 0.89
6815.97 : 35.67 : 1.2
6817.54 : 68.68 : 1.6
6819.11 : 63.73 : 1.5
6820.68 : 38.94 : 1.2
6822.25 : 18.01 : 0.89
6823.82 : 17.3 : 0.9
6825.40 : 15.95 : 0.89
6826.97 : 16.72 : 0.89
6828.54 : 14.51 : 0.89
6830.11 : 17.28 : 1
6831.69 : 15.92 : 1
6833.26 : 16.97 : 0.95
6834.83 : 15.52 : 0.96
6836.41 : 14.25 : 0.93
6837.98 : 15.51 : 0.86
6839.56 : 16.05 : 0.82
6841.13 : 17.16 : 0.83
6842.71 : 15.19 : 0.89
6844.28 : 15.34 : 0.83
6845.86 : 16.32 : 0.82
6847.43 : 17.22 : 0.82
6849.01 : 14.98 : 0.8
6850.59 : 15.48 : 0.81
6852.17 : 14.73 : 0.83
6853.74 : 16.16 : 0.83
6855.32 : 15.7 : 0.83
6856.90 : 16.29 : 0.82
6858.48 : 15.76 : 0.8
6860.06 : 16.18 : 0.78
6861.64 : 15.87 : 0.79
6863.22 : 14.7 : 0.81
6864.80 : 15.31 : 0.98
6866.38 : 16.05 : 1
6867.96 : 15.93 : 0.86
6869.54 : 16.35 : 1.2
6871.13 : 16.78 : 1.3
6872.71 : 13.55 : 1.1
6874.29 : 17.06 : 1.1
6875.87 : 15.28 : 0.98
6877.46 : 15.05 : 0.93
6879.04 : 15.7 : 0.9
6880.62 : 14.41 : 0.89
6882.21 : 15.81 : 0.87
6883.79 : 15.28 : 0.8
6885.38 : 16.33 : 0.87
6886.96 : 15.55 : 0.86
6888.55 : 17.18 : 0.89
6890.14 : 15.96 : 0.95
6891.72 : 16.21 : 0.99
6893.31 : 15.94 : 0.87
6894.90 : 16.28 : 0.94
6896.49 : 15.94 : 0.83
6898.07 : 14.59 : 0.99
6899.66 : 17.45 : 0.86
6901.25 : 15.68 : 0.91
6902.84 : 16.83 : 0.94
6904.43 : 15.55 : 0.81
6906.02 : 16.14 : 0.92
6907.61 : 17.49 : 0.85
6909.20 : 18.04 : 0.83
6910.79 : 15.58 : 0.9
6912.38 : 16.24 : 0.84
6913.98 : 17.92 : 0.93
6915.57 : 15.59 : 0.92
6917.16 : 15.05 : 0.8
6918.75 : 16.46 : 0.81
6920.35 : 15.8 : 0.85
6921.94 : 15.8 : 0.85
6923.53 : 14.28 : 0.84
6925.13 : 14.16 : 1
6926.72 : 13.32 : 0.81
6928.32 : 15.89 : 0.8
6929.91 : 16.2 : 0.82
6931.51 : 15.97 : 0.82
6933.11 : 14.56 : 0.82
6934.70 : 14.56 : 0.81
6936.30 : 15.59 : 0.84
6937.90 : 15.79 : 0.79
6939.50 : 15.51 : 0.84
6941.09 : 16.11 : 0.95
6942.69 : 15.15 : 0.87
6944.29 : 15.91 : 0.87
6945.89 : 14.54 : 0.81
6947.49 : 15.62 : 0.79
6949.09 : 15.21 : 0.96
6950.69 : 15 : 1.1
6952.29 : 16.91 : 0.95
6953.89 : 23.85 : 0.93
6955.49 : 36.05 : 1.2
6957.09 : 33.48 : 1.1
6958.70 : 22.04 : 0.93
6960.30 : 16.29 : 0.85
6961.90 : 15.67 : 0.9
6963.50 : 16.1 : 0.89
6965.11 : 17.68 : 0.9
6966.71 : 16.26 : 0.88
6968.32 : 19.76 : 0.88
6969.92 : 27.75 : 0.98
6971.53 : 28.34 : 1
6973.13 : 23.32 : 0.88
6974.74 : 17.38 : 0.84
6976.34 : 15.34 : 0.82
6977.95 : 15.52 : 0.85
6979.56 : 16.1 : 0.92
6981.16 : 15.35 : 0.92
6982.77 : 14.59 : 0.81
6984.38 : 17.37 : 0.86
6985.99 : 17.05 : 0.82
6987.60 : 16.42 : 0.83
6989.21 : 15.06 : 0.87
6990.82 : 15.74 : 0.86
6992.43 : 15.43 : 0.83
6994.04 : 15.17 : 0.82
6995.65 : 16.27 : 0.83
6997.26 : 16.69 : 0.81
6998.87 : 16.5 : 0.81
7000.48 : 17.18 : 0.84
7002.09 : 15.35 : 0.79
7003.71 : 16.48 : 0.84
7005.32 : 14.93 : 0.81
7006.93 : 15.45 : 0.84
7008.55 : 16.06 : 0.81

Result 6.8 AA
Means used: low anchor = 25.1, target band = 20.5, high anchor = 19.4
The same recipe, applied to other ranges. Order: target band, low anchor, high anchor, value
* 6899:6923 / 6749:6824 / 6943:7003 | 4.80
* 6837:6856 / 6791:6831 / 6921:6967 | 8.01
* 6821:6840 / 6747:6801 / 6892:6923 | 3.63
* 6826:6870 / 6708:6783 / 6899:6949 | 0.60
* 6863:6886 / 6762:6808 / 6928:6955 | 5.12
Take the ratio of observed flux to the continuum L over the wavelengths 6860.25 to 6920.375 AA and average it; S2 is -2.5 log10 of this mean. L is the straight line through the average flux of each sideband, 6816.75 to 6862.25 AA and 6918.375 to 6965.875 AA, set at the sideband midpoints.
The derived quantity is 0.18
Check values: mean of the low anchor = 20.3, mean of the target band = 16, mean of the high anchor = 17.3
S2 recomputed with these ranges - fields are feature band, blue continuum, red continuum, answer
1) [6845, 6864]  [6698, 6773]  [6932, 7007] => 0.07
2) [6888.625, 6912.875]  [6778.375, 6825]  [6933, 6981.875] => 0.37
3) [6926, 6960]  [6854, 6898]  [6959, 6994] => -0.05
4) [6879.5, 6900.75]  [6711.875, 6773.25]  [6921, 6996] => 0.07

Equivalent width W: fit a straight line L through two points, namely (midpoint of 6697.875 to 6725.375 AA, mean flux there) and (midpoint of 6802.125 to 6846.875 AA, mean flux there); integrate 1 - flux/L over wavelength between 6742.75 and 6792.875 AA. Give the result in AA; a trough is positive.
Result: 3.5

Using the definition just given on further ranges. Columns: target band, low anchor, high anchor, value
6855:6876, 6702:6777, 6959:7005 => 1.0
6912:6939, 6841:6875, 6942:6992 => 3.3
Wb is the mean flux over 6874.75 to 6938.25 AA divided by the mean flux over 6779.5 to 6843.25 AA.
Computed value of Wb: 0.60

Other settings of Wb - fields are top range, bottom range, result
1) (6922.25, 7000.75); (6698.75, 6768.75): 1.11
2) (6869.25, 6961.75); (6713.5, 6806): 0.82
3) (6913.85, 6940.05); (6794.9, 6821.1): 0.41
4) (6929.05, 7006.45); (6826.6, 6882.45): 1.12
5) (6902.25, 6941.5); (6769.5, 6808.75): 0.59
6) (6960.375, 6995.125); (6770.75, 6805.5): 0.63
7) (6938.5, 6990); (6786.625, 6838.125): 0.68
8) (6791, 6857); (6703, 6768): 1.59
